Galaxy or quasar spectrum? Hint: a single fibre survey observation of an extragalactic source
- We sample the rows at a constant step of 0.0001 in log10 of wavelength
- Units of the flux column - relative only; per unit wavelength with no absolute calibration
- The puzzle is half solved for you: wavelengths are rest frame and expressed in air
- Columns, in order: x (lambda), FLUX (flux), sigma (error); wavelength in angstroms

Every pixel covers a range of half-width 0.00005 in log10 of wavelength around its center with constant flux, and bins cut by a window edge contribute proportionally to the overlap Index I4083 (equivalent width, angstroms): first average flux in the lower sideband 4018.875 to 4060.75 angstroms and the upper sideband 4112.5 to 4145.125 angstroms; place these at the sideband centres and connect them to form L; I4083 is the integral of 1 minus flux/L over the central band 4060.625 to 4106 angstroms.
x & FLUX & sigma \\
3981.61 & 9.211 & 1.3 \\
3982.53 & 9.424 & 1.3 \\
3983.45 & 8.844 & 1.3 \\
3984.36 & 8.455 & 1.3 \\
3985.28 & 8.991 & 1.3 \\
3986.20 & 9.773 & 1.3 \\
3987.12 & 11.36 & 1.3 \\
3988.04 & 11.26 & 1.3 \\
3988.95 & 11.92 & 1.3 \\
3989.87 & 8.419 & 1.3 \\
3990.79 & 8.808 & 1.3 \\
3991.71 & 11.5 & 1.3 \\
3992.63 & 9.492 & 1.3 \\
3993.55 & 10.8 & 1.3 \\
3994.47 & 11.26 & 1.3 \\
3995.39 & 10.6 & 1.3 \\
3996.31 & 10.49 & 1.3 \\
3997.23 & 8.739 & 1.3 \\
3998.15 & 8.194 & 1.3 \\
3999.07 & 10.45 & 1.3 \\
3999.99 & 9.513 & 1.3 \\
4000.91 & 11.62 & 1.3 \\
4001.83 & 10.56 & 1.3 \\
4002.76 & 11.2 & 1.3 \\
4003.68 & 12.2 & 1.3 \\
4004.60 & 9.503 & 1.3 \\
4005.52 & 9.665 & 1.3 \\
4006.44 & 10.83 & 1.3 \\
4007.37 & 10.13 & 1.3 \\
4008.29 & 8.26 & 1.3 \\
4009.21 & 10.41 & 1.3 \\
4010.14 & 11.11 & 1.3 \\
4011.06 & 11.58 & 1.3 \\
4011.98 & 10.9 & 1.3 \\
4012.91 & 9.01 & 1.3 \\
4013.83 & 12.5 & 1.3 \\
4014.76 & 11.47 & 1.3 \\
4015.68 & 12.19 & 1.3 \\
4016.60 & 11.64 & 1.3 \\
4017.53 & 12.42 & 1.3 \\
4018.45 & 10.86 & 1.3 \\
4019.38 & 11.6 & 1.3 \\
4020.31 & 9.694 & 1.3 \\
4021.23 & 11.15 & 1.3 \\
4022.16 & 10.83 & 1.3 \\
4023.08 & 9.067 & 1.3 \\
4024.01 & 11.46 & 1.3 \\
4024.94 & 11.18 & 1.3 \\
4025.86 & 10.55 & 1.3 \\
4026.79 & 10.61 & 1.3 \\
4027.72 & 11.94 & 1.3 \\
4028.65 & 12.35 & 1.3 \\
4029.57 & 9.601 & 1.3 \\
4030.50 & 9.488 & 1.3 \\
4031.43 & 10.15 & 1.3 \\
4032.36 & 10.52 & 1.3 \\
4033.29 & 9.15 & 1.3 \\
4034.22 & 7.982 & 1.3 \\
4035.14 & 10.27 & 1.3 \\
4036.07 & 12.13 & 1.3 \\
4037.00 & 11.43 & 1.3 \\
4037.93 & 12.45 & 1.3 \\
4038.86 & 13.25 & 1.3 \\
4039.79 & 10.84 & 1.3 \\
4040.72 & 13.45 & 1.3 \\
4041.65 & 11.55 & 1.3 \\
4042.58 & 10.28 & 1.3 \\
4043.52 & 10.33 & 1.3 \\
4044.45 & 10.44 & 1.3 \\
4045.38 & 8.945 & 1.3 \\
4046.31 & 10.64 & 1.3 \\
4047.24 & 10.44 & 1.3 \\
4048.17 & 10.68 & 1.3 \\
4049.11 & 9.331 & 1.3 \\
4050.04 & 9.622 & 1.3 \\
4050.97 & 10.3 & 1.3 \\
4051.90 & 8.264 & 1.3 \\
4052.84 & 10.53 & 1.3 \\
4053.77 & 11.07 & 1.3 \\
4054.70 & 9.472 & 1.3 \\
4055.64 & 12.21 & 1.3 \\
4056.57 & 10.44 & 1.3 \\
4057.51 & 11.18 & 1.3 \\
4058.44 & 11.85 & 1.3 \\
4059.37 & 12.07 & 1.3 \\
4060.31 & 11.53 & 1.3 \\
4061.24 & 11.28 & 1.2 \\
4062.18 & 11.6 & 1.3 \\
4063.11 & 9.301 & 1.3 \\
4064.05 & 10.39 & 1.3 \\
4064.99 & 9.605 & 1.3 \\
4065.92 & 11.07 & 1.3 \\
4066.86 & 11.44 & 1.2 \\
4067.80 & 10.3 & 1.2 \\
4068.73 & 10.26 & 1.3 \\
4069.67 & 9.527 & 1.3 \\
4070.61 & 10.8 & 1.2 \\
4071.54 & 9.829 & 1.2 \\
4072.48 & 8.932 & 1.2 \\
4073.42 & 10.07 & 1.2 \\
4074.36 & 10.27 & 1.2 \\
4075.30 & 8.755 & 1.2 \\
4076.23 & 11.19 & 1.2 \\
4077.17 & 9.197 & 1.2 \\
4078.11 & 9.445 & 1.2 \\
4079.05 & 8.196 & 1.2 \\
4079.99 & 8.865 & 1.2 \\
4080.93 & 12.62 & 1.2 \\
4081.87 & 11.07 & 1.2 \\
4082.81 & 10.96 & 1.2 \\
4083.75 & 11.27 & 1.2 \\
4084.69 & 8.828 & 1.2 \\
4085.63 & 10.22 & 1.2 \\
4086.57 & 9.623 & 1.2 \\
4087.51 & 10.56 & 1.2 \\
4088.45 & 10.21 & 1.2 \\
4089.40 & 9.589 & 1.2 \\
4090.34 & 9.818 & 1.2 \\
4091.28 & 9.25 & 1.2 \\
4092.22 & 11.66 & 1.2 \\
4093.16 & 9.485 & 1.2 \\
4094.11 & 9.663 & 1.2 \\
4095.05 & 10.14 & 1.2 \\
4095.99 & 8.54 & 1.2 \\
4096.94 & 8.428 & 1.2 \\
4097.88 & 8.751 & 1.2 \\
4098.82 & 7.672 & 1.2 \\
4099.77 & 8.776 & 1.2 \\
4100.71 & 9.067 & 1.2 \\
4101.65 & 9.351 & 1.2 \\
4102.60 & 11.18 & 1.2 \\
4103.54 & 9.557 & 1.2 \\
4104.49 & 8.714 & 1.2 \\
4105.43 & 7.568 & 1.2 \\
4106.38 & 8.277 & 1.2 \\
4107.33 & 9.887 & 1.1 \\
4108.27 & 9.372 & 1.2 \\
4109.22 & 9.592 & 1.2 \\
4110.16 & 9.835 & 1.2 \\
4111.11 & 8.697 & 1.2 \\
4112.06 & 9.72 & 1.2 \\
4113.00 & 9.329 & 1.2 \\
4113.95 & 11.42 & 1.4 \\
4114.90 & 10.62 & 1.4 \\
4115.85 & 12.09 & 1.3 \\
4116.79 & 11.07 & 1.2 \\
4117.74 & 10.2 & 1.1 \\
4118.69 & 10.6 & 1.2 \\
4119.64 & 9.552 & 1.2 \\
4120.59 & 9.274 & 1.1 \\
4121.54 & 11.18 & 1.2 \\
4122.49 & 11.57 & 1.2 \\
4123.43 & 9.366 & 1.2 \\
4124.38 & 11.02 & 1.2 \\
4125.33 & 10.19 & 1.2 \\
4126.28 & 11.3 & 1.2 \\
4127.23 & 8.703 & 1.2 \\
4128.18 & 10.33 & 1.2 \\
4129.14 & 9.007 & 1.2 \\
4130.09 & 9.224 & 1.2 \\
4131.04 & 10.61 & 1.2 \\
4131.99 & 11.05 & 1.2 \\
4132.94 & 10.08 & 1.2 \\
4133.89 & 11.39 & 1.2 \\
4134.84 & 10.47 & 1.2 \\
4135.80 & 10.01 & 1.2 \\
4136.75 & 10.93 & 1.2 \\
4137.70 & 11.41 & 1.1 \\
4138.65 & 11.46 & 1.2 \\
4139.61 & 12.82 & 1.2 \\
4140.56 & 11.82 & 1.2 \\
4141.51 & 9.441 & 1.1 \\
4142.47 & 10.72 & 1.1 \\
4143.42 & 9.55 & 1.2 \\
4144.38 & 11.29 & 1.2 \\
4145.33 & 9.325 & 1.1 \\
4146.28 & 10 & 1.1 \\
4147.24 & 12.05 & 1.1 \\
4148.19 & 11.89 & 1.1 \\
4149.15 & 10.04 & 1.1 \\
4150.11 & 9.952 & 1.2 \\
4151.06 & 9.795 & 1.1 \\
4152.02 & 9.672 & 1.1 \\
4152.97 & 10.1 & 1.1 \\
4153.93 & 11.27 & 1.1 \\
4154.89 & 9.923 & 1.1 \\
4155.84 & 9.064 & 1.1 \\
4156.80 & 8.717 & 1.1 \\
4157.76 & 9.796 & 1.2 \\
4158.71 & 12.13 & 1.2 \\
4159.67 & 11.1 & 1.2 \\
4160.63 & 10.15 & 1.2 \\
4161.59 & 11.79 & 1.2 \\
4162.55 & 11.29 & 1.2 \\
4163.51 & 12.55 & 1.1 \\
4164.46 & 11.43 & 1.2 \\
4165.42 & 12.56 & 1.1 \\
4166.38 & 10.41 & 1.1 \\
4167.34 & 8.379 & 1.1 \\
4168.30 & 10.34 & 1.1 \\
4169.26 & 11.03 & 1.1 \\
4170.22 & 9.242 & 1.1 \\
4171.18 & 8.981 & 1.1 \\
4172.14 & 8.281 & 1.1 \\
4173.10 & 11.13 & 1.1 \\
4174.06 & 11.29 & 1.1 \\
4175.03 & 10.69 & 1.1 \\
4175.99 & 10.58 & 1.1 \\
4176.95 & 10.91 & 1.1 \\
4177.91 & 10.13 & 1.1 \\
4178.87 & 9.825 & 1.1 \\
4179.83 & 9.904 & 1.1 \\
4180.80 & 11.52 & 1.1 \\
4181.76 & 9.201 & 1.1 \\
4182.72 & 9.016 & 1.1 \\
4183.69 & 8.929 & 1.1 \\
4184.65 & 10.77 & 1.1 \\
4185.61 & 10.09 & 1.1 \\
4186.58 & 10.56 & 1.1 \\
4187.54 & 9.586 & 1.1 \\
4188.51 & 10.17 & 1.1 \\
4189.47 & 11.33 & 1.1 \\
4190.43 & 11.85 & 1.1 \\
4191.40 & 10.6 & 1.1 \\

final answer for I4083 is 3.35 angstroms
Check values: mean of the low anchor 10.7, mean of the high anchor 10.6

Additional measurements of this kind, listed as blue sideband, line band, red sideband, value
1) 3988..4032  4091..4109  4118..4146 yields 2.2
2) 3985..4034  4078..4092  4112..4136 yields 0.5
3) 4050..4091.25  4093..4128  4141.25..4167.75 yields 2.3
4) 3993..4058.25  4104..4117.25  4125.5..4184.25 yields 1.0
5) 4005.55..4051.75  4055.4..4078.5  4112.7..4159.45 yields 0.3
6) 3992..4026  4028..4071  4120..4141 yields -0.1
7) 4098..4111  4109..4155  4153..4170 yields -2.7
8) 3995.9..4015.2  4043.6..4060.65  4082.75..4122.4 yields -0.7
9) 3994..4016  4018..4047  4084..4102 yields -1.7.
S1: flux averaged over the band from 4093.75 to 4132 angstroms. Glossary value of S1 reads 9.75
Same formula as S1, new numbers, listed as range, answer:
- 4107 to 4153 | 10.4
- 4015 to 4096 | 10.5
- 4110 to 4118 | 10.4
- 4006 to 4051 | 10.8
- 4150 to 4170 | 10.5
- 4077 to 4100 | 9.73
